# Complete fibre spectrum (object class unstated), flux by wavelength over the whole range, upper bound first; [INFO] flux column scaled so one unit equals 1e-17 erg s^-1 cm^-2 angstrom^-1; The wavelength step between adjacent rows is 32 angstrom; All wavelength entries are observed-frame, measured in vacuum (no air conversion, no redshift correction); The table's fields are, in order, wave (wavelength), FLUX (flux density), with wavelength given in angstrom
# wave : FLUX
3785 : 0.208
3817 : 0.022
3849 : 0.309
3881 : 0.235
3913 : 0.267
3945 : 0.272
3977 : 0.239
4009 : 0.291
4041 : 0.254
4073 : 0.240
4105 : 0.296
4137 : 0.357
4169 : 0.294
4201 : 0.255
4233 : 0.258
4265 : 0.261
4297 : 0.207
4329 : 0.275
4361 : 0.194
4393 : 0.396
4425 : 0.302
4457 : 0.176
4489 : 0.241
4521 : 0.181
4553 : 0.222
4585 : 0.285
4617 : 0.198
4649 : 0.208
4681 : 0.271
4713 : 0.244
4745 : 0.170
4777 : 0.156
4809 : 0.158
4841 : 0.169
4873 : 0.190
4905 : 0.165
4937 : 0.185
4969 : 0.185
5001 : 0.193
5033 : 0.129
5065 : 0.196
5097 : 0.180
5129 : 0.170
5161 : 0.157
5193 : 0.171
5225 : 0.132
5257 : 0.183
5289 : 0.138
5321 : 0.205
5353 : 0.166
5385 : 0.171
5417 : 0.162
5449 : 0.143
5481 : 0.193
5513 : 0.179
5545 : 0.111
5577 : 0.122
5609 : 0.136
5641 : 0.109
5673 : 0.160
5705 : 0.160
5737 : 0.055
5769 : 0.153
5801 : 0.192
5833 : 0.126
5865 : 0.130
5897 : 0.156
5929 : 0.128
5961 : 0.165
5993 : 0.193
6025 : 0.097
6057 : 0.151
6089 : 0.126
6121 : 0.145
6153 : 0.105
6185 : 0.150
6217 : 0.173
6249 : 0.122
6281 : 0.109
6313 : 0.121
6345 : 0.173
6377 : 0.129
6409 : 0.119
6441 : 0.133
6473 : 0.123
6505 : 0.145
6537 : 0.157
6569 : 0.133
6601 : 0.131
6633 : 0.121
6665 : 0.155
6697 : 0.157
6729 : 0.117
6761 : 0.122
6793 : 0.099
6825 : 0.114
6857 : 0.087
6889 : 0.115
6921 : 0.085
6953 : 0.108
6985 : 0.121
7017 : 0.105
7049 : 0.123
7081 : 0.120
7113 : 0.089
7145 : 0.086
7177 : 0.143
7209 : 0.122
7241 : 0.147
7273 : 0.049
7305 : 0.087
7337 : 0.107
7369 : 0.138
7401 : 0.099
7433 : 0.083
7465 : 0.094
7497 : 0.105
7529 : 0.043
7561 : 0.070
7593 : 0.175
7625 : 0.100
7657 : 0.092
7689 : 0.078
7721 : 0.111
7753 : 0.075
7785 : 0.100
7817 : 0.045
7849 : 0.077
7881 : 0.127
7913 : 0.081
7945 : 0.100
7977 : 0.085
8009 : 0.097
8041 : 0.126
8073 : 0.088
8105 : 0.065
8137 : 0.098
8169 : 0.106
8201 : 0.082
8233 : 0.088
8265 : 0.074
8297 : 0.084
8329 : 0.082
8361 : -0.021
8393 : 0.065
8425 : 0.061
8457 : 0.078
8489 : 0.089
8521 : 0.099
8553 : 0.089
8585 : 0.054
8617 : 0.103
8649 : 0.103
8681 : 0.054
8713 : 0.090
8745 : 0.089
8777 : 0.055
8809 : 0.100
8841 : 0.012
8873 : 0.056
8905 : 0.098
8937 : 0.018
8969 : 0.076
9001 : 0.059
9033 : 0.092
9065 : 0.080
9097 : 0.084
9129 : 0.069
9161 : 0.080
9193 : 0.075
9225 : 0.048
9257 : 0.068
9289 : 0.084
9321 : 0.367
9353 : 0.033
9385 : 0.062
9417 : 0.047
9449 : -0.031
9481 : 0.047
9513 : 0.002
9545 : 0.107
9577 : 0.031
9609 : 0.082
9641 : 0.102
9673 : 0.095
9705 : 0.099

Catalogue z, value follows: 1.499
